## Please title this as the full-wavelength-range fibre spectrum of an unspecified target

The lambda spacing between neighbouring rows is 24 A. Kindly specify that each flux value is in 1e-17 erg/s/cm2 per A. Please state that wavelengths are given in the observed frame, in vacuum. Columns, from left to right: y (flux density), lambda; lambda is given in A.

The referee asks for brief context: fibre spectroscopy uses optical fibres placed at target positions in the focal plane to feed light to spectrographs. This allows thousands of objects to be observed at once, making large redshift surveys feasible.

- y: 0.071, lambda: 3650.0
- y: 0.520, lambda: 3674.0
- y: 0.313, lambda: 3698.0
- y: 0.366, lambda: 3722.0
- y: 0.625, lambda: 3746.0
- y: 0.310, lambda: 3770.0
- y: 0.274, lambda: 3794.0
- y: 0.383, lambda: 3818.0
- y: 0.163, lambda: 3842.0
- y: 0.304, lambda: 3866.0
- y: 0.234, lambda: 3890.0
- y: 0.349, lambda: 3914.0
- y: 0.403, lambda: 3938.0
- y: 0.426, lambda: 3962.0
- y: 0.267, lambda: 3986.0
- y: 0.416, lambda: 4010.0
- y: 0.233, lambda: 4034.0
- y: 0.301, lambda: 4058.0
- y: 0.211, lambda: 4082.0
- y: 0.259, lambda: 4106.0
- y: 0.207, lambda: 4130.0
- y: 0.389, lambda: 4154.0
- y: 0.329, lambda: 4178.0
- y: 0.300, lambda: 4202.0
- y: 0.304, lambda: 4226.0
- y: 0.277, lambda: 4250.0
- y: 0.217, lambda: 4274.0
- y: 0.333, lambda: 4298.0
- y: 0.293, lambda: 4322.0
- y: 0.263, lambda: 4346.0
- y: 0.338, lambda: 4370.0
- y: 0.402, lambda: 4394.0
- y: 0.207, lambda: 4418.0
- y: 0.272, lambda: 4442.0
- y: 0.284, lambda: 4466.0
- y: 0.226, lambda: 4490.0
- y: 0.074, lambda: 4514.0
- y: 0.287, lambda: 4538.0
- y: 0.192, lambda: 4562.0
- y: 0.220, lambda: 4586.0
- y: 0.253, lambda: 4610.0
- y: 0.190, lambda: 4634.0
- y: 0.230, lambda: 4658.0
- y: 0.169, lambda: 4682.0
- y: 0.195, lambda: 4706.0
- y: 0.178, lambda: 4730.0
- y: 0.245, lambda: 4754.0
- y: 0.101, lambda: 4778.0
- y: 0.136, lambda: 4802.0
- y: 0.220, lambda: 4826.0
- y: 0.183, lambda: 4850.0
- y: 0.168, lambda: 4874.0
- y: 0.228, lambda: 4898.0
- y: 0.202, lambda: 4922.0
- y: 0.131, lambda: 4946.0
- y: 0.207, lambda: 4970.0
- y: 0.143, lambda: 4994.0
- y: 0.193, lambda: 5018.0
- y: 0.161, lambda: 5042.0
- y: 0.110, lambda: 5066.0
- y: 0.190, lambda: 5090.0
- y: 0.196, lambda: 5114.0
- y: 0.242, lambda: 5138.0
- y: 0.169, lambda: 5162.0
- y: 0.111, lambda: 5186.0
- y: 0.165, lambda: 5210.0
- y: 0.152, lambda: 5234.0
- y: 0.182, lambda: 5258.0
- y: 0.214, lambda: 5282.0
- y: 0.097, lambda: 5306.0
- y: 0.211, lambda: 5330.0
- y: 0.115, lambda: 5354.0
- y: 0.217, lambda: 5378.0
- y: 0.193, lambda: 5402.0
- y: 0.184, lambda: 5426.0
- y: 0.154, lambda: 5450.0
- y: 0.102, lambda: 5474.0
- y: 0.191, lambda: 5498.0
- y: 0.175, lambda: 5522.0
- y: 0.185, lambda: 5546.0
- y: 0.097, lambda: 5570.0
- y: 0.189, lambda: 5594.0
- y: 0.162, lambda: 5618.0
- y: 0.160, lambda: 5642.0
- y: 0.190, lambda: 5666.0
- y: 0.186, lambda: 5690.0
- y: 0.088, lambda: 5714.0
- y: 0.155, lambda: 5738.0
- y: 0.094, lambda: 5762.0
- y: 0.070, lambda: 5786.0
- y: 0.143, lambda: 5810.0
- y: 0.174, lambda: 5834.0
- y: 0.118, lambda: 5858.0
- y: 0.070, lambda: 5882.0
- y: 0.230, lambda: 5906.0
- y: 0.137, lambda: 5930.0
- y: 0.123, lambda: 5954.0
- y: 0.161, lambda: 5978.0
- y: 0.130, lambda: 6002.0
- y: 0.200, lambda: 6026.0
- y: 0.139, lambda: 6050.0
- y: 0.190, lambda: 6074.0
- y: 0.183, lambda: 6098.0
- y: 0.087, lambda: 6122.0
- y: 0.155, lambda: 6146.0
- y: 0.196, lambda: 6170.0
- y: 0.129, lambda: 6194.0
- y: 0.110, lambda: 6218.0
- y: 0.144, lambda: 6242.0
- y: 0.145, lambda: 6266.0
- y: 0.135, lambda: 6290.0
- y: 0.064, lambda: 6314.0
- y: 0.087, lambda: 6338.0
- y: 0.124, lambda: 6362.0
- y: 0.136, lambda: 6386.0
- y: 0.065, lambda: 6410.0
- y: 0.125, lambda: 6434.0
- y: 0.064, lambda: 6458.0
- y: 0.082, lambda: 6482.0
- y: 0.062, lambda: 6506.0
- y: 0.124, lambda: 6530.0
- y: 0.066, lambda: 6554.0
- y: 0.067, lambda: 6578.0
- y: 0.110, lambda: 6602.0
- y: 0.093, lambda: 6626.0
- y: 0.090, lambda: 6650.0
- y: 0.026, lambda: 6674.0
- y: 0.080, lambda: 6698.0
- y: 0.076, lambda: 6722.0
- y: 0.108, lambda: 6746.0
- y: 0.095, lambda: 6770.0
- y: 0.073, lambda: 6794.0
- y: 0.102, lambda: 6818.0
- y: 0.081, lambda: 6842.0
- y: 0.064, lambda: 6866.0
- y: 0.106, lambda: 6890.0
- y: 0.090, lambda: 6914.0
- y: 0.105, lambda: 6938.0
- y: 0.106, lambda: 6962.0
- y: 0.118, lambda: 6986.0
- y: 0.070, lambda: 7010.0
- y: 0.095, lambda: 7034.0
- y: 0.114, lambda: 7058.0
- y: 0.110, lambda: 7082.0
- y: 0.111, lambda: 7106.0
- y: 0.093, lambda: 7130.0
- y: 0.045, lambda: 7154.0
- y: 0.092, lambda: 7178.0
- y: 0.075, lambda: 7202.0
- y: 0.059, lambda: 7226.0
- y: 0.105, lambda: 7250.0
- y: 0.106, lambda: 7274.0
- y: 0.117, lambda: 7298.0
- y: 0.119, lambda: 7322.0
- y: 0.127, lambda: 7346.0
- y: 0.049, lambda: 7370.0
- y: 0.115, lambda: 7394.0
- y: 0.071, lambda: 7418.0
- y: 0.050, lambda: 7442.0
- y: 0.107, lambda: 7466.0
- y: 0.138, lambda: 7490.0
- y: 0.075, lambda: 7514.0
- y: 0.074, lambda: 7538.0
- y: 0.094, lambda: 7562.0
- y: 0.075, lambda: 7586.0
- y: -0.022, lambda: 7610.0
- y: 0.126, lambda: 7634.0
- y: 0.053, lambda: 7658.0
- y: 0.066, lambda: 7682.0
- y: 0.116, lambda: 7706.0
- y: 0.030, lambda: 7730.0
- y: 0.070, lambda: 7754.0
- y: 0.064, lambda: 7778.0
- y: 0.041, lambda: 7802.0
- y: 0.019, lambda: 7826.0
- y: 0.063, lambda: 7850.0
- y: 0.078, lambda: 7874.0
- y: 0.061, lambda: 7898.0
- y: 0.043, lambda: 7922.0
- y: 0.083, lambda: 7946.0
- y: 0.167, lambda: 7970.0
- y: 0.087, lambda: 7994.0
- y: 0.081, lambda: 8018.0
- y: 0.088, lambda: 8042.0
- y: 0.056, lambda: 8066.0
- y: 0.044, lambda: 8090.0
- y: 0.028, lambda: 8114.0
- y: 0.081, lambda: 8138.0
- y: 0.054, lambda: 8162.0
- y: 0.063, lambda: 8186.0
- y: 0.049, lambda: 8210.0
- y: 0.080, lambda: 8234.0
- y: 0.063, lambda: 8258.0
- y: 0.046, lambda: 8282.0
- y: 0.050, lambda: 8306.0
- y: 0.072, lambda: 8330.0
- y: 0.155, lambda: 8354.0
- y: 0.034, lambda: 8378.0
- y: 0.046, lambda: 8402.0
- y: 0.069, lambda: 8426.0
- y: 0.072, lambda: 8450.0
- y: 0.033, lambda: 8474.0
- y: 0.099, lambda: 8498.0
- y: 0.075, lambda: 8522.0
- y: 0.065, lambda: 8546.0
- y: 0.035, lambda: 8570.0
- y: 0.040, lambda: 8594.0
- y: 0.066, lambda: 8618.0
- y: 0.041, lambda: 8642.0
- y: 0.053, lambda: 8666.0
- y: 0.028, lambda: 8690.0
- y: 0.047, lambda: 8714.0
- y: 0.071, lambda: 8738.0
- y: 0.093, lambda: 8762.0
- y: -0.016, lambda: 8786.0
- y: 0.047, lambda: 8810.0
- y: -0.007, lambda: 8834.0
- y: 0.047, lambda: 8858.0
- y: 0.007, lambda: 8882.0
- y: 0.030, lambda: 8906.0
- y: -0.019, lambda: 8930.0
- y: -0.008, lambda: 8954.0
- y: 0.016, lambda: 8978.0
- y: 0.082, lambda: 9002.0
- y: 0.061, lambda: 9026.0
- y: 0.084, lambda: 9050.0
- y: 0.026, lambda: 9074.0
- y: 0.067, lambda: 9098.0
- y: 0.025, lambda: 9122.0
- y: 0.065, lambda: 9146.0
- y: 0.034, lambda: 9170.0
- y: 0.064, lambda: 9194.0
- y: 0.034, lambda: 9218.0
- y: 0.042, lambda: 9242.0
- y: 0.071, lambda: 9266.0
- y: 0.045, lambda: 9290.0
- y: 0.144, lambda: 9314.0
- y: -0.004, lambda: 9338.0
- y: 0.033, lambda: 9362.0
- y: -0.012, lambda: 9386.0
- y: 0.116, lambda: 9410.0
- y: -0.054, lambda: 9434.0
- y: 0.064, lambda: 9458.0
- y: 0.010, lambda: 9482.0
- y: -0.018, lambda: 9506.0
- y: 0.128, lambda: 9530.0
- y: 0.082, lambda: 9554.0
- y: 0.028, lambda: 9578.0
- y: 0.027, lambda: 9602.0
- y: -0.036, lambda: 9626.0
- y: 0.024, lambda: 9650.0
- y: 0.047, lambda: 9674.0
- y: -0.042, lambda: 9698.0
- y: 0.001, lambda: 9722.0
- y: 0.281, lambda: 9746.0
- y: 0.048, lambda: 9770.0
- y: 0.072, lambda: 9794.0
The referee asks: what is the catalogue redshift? 0.963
